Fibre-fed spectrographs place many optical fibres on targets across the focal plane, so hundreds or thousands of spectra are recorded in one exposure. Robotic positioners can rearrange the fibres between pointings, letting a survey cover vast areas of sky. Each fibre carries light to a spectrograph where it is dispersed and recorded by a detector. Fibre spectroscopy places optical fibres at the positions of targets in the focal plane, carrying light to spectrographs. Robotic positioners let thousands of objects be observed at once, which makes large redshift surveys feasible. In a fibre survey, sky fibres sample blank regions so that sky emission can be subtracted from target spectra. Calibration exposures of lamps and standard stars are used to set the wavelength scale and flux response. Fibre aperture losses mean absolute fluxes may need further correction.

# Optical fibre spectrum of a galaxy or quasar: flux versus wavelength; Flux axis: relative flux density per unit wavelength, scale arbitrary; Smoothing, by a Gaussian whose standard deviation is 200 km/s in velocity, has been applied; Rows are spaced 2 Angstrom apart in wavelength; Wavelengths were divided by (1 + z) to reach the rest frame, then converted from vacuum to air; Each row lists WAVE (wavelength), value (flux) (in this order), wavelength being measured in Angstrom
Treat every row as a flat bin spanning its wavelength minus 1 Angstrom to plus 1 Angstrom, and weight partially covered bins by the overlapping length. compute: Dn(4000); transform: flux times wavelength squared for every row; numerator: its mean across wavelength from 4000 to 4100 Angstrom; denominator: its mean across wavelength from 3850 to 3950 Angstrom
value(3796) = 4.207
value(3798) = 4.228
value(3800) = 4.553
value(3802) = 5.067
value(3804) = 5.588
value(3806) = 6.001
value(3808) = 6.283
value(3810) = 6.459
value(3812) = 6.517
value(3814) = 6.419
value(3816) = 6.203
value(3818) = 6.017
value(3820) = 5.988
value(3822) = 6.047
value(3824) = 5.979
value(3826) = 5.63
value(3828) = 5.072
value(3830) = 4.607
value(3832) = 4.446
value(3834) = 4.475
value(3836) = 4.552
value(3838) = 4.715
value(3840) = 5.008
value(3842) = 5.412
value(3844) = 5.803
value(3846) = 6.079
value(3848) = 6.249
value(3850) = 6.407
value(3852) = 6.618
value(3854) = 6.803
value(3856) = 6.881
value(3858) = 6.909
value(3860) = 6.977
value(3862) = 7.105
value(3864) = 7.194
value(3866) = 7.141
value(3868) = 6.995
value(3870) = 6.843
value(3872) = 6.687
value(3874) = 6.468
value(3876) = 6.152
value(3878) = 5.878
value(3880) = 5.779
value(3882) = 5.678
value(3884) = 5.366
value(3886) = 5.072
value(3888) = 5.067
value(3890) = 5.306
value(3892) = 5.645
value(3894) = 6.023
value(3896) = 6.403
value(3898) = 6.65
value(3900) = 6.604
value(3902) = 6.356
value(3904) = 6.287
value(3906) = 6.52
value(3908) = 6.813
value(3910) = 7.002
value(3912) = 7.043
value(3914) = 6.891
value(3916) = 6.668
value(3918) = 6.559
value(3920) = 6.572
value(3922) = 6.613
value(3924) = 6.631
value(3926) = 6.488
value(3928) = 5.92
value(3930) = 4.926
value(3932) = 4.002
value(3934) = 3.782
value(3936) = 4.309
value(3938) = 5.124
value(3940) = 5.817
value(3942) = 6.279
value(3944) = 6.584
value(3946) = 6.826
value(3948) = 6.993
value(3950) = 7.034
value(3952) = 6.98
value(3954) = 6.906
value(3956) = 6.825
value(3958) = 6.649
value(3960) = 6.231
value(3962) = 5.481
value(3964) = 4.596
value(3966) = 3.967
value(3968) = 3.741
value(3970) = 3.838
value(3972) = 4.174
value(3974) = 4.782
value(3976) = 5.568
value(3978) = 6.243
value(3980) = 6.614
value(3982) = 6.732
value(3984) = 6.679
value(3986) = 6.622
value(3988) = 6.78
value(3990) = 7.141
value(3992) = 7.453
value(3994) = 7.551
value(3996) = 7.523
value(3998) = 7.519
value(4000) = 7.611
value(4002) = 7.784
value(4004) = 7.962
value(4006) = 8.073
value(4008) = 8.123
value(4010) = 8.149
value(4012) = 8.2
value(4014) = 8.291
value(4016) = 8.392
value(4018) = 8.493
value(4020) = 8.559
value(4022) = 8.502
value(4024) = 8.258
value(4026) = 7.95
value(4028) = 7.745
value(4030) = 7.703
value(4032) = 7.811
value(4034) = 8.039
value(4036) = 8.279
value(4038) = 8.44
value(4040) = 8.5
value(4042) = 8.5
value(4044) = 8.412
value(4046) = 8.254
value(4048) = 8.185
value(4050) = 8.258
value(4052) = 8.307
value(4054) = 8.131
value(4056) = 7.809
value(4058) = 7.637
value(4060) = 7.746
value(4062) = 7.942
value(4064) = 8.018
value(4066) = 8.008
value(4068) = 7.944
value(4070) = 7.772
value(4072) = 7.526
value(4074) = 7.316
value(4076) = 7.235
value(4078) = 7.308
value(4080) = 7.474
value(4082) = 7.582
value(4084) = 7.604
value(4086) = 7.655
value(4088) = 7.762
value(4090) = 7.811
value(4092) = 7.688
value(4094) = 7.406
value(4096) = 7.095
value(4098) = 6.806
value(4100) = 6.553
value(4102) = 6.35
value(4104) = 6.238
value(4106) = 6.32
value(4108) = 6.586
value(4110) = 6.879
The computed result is 1.37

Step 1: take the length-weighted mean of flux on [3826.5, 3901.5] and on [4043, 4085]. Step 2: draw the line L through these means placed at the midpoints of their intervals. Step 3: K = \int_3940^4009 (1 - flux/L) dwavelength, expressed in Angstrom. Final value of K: 5.4 Angstrom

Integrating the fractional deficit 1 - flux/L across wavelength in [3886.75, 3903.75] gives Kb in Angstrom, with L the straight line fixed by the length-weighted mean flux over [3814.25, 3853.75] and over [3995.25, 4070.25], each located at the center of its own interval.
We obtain 0.9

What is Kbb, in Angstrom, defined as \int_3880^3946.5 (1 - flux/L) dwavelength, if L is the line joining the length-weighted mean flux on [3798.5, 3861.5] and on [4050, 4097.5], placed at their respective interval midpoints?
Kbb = 4.7 Angstrom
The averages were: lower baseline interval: 5.8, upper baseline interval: 7.69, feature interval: 5.99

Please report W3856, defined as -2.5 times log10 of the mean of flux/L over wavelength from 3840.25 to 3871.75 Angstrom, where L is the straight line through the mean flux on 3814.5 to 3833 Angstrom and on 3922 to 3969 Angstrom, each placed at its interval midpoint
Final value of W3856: -0.17 mag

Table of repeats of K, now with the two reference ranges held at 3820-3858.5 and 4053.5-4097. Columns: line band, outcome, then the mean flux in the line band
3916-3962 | 2.9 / 6.09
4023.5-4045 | -2.5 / 8.15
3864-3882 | -1.7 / 6.49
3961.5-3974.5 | 4.7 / 4.31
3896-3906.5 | -0.5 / 6.47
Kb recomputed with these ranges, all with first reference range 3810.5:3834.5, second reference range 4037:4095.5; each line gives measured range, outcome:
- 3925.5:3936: 2.8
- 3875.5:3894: 2.0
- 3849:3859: -1.3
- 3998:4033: -3.2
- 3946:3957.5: -0.2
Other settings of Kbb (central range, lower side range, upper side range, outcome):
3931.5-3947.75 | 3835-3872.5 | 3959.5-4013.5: 2.5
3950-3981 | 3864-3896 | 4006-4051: 7.4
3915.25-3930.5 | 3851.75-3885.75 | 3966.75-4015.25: 0.7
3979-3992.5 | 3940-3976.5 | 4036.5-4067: -0.8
